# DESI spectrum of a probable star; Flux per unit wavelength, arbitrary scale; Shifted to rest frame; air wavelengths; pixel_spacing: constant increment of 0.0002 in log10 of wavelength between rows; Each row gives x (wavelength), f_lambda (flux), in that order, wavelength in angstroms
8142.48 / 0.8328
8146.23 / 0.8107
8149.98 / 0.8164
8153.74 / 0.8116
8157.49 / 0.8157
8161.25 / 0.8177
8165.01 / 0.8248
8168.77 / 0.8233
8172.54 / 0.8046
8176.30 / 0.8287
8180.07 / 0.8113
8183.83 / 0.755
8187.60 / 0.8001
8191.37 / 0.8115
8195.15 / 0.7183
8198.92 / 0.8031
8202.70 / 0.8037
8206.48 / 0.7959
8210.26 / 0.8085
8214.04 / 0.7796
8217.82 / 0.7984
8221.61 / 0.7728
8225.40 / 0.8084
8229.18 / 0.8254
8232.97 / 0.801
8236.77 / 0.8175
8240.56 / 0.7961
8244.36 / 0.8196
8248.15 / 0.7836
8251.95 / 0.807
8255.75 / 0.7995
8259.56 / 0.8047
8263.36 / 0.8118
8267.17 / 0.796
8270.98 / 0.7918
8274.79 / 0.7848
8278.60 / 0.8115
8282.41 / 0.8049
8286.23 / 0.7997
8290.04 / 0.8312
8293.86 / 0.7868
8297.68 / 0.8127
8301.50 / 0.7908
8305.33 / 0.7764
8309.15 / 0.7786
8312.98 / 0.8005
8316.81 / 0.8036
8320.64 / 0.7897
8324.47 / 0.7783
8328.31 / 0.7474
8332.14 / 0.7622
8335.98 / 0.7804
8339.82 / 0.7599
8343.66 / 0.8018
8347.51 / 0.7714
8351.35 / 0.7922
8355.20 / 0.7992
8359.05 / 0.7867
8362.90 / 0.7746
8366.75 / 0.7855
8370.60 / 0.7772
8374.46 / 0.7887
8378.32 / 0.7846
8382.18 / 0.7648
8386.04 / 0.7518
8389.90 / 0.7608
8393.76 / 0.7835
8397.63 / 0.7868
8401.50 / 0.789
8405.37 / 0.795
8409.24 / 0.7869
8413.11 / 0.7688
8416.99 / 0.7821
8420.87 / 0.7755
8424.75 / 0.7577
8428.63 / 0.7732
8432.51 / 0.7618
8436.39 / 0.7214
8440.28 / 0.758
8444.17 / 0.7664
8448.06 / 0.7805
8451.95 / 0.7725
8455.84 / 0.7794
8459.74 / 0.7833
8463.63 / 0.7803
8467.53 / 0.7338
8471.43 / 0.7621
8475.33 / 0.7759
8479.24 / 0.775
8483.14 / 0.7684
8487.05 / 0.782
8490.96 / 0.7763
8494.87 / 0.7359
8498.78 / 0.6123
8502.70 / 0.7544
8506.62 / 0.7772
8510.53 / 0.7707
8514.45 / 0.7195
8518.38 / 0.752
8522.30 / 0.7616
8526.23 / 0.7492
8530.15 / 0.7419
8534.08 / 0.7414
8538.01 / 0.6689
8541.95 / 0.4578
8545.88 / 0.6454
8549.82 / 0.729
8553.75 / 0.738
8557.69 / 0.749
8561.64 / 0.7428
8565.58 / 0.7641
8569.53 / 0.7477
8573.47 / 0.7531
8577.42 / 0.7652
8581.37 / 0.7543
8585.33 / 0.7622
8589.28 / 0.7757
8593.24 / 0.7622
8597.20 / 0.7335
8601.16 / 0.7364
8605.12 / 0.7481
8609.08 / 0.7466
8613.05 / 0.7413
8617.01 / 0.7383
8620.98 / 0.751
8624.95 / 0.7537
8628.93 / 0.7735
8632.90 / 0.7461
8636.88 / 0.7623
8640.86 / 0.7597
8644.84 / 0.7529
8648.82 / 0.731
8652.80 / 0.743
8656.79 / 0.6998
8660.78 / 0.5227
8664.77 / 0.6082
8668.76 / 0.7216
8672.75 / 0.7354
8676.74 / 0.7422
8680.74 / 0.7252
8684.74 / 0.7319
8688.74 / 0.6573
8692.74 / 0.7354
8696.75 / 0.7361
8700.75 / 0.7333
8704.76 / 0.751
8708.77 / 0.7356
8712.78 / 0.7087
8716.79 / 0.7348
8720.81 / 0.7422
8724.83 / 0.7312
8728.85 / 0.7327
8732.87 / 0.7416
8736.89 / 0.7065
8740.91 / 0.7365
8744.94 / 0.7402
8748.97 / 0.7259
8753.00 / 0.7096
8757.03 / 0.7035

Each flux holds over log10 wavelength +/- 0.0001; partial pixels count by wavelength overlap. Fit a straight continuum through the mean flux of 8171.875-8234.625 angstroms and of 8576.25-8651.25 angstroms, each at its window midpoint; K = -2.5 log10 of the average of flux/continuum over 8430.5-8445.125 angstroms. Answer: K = 0.03 mag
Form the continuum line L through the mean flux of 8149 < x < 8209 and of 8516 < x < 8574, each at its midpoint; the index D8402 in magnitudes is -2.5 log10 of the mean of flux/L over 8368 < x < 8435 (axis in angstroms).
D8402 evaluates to -0.04 mag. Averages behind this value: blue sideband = 0.802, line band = 0.775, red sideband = 0.715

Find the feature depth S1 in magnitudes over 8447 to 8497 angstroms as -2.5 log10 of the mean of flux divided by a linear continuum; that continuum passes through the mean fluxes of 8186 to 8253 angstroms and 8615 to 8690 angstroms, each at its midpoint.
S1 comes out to -0.025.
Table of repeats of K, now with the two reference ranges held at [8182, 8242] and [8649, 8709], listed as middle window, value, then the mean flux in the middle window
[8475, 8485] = -0.043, 0.773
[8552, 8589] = -0.042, 0.754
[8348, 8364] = -0.030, 0.787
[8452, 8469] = -0.035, 0.771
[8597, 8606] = -0.029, 0.74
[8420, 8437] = -0.011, 0.76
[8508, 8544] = 0.040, 0.708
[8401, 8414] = -0.042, 0.786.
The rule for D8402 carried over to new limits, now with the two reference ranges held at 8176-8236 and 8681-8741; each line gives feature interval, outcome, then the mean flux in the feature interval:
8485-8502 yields 0.04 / 0.729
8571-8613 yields -0.01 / 0.753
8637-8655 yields -0.02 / 0.748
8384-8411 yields -0.01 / 0.779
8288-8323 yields -0.02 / 0.797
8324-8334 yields 0.03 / 0.76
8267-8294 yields -0.02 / 0.802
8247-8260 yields -0.01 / 0.798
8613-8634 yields -0.02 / 0.752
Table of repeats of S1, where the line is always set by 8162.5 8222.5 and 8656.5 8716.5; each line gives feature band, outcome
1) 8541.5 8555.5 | 0.11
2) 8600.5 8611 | -0.04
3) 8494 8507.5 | 0.04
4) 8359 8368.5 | -0.02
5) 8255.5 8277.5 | -0.02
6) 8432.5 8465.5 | -0.03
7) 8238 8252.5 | -0.02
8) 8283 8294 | -0.04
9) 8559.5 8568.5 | -0.04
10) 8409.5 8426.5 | -0.03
